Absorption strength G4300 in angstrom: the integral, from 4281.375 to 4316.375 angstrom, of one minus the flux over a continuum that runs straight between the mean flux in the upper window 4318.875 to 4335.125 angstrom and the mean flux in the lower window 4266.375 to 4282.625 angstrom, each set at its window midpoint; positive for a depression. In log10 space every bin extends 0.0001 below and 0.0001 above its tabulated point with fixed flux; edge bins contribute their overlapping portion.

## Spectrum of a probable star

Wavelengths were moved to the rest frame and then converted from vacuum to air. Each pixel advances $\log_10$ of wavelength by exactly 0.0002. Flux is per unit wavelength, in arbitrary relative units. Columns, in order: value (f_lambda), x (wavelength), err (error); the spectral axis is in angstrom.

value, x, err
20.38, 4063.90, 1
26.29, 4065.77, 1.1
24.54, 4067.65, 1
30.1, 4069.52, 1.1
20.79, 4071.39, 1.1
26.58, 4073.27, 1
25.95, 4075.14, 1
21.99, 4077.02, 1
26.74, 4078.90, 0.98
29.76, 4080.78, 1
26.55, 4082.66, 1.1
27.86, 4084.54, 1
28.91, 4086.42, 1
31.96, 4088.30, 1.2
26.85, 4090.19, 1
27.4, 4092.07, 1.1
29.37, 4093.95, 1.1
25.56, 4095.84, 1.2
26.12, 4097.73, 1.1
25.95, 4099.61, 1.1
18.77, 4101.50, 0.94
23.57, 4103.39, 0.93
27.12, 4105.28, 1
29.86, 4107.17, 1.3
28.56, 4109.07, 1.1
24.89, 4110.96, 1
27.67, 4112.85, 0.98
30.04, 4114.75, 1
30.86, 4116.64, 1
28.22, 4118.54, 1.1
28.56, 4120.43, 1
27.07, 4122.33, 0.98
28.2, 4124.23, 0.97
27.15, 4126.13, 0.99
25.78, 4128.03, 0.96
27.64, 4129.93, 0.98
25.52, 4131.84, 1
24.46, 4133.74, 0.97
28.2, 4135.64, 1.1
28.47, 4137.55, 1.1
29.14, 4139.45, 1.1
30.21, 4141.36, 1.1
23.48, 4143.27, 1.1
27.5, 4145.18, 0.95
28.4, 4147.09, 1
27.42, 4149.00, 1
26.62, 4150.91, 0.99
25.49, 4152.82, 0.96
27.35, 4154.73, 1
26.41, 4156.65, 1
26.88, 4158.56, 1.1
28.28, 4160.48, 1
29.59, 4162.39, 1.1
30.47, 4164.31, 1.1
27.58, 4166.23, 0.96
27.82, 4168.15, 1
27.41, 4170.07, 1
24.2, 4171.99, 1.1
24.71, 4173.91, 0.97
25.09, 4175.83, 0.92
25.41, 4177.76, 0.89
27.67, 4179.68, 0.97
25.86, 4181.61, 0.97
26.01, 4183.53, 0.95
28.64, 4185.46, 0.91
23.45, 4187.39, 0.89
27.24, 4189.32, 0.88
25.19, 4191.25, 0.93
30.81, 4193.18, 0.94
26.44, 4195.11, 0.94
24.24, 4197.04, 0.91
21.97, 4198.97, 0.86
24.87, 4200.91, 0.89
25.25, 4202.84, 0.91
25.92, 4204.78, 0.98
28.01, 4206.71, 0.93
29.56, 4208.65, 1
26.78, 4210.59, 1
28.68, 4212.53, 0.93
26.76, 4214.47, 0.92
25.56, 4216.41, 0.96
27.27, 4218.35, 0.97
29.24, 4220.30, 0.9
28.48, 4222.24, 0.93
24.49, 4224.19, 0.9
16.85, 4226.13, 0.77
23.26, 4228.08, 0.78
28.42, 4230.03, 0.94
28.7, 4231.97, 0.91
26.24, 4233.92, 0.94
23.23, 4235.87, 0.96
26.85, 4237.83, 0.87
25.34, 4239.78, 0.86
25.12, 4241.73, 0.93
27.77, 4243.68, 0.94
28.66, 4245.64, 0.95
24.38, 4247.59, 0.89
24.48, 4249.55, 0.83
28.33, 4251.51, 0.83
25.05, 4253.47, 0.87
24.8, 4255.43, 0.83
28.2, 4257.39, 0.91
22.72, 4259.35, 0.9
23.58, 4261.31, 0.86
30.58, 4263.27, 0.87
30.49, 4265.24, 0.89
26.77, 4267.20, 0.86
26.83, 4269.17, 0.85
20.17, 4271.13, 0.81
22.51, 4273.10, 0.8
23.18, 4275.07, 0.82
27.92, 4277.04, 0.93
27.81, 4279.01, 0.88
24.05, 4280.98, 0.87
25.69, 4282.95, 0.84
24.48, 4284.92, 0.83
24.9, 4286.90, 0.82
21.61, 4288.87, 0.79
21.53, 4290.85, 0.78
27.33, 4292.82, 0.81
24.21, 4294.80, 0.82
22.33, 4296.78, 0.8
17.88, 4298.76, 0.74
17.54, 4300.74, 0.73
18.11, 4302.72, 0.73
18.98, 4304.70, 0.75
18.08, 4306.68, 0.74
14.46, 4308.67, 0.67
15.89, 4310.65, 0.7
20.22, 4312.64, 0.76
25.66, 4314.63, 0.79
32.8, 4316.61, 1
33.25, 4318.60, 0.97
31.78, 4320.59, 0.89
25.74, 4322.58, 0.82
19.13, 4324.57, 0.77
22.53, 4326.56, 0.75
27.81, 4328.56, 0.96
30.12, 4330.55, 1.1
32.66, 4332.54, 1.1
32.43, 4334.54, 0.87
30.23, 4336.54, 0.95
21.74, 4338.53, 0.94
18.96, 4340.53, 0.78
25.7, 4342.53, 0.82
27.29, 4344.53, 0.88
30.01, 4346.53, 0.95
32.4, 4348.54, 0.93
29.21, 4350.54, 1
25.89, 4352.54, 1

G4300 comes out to 6.5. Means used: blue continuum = 24.9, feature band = 21.4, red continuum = 27.9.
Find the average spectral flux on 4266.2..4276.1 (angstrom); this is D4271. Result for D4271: 23.9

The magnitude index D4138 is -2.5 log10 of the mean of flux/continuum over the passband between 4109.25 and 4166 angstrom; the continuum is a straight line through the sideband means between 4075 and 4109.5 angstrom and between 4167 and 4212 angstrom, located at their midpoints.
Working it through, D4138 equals -0.04 mag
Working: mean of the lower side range 26.8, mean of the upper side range 26.2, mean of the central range 27.6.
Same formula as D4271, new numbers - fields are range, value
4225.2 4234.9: 24.7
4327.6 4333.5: 30.2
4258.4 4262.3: 23.2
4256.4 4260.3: 25.5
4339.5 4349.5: 26.8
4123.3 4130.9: 27.2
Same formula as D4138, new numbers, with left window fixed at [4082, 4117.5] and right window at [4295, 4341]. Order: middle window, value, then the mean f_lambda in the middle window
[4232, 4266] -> -0.055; 26.3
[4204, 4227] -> -0.043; 26.5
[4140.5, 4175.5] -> -0.033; 27.2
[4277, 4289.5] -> -0.029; 25.1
